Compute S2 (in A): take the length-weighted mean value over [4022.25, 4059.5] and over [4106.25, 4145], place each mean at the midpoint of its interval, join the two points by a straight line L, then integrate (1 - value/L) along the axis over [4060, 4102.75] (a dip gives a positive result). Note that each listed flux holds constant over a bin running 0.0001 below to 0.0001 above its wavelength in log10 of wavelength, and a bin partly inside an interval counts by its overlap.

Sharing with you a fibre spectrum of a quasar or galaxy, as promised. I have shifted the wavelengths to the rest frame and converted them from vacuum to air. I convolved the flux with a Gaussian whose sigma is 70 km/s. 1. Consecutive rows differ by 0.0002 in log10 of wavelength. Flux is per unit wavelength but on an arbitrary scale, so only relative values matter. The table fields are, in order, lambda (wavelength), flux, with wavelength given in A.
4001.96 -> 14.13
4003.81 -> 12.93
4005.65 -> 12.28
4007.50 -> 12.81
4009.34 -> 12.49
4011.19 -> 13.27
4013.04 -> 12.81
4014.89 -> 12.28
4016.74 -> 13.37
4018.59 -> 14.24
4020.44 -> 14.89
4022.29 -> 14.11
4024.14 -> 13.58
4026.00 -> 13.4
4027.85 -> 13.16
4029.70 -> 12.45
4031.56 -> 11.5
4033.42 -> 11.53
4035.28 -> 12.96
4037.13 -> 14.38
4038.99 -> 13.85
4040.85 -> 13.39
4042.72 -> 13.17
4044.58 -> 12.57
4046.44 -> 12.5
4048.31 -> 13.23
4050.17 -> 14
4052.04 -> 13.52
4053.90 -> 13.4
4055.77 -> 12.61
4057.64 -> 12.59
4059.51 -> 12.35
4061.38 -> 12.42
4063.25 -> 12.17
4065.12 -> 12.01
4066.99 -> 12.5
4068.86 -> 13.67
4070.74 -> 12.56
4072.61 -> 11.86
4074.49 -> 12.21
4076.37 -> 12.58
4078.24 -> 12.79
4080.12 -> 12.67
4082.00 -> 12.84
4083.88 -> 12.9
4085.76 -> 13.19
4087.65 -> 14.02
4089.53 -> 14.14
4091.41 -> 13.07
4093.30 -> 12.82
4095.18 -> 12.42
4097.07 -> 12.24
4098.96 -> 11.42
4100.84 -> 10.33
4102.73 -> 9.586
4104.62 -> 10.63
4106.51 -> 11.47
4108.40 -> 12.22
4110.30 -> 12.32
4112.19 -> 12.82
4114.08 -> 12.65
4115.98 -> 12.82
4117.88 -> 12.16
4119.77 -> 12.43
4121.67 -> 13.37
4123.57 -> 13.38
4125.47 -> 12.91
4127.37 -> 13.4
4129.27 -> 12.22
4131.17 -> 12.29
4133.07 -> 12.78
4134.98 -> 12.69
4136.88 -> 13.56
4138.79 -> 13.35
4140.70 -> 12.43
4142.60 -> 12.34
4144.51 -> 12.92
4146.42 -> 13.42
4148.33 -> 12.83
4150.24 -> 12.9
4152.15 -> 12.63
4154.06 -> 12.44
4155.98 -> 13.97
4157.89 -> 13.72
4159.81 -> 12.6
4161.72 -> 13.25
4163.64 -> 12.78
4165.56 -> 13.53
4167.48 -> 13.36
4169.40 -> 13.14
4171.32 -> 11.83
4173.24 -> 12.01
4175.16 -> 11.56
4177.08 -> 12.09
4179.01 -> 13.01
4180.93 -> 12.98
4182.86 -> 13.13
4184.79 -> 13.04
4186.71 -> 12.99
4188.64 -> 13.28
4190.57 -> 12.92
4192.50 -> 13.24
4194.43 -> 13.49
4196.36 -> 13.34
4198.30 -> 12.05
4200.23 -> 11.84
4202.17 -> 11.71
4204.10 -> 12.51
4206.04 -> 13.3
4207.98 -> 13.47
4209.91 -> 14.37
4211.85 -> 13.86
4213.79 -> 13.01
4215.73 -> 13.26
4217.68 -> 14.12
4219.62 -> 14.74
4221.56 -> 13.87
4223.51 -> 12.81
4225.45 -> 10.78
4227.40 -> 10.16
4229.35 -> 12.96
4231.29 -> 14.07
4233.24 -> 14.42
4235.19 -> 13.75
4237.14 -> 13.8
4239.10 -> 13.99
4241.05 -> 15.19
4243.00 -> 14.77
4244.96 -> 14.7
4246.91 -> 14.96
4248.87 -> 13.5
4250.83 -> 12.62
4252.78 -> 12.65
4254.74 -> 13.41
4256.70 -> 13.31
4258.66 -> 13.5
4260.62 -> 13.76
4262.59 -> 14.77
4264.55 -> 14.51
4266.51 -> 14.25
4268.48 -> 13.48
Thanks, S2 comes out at 1.25 A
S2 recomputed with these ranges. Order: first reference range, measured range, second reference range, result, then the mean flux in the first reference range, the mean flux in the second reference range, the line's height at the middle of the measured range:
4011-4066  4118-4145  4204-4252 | 1.0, 13.1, 13.6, 13.3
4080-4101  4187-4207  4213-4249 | 1.0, 12.8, 13.6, 13.4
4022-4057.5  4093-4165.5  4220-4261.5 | 3.9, 13.1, 13.5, 13.3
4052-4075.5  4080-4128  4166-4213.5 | 0.8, 12.6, 12.9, 12.7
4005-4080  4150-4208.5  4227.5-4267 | 3.1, 12.9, 13.9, 13.6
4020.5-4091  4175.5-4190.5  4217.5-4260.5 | 0.6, 13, 13.5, 13.4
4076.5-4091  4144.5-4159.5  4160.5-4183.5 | -0.3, 13.2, 12.7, 12.8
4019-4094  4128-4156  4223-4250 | 0.9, 13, 13.6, 13.3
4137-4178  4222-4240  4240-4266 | 1.0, 12.8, 14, 13.7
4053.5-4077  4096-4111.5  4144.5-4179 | 1.6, 12.5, 12.8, 12.6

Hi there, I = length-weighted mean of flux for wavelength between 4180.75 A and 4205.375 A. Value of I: 12.8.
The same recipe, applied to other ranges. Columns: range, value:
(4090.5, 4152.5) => 12.4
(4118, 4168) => 13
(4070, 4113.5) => 12.3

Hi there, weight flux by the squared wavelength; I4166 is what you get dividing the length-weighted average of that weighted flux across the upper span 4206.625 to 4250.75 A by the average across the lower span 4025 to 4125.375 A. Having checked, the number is 1.16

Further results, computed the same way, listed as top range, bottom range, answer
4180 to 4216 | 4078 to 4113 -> 1.11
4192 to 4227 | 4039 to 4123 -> 1.10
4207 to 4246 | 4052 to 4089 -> 1.15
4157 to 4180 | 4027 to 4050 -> 1.05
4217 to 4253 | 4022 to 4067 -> 1.15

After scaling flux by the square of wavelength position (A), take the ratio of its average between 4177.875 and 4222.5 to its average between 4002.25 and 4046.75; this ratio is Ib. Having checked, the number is 1.1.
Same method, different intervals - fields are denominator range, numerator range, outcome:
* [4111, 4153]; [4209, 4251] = 1.11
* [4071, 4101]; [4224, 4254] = 1.15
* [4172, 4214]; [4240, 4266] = 1.12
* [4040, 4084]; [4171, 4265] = 1.12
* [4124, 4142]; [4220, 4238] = 1.06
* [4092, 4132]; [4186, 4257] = 1.15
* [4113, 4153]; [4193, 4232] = 1.05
